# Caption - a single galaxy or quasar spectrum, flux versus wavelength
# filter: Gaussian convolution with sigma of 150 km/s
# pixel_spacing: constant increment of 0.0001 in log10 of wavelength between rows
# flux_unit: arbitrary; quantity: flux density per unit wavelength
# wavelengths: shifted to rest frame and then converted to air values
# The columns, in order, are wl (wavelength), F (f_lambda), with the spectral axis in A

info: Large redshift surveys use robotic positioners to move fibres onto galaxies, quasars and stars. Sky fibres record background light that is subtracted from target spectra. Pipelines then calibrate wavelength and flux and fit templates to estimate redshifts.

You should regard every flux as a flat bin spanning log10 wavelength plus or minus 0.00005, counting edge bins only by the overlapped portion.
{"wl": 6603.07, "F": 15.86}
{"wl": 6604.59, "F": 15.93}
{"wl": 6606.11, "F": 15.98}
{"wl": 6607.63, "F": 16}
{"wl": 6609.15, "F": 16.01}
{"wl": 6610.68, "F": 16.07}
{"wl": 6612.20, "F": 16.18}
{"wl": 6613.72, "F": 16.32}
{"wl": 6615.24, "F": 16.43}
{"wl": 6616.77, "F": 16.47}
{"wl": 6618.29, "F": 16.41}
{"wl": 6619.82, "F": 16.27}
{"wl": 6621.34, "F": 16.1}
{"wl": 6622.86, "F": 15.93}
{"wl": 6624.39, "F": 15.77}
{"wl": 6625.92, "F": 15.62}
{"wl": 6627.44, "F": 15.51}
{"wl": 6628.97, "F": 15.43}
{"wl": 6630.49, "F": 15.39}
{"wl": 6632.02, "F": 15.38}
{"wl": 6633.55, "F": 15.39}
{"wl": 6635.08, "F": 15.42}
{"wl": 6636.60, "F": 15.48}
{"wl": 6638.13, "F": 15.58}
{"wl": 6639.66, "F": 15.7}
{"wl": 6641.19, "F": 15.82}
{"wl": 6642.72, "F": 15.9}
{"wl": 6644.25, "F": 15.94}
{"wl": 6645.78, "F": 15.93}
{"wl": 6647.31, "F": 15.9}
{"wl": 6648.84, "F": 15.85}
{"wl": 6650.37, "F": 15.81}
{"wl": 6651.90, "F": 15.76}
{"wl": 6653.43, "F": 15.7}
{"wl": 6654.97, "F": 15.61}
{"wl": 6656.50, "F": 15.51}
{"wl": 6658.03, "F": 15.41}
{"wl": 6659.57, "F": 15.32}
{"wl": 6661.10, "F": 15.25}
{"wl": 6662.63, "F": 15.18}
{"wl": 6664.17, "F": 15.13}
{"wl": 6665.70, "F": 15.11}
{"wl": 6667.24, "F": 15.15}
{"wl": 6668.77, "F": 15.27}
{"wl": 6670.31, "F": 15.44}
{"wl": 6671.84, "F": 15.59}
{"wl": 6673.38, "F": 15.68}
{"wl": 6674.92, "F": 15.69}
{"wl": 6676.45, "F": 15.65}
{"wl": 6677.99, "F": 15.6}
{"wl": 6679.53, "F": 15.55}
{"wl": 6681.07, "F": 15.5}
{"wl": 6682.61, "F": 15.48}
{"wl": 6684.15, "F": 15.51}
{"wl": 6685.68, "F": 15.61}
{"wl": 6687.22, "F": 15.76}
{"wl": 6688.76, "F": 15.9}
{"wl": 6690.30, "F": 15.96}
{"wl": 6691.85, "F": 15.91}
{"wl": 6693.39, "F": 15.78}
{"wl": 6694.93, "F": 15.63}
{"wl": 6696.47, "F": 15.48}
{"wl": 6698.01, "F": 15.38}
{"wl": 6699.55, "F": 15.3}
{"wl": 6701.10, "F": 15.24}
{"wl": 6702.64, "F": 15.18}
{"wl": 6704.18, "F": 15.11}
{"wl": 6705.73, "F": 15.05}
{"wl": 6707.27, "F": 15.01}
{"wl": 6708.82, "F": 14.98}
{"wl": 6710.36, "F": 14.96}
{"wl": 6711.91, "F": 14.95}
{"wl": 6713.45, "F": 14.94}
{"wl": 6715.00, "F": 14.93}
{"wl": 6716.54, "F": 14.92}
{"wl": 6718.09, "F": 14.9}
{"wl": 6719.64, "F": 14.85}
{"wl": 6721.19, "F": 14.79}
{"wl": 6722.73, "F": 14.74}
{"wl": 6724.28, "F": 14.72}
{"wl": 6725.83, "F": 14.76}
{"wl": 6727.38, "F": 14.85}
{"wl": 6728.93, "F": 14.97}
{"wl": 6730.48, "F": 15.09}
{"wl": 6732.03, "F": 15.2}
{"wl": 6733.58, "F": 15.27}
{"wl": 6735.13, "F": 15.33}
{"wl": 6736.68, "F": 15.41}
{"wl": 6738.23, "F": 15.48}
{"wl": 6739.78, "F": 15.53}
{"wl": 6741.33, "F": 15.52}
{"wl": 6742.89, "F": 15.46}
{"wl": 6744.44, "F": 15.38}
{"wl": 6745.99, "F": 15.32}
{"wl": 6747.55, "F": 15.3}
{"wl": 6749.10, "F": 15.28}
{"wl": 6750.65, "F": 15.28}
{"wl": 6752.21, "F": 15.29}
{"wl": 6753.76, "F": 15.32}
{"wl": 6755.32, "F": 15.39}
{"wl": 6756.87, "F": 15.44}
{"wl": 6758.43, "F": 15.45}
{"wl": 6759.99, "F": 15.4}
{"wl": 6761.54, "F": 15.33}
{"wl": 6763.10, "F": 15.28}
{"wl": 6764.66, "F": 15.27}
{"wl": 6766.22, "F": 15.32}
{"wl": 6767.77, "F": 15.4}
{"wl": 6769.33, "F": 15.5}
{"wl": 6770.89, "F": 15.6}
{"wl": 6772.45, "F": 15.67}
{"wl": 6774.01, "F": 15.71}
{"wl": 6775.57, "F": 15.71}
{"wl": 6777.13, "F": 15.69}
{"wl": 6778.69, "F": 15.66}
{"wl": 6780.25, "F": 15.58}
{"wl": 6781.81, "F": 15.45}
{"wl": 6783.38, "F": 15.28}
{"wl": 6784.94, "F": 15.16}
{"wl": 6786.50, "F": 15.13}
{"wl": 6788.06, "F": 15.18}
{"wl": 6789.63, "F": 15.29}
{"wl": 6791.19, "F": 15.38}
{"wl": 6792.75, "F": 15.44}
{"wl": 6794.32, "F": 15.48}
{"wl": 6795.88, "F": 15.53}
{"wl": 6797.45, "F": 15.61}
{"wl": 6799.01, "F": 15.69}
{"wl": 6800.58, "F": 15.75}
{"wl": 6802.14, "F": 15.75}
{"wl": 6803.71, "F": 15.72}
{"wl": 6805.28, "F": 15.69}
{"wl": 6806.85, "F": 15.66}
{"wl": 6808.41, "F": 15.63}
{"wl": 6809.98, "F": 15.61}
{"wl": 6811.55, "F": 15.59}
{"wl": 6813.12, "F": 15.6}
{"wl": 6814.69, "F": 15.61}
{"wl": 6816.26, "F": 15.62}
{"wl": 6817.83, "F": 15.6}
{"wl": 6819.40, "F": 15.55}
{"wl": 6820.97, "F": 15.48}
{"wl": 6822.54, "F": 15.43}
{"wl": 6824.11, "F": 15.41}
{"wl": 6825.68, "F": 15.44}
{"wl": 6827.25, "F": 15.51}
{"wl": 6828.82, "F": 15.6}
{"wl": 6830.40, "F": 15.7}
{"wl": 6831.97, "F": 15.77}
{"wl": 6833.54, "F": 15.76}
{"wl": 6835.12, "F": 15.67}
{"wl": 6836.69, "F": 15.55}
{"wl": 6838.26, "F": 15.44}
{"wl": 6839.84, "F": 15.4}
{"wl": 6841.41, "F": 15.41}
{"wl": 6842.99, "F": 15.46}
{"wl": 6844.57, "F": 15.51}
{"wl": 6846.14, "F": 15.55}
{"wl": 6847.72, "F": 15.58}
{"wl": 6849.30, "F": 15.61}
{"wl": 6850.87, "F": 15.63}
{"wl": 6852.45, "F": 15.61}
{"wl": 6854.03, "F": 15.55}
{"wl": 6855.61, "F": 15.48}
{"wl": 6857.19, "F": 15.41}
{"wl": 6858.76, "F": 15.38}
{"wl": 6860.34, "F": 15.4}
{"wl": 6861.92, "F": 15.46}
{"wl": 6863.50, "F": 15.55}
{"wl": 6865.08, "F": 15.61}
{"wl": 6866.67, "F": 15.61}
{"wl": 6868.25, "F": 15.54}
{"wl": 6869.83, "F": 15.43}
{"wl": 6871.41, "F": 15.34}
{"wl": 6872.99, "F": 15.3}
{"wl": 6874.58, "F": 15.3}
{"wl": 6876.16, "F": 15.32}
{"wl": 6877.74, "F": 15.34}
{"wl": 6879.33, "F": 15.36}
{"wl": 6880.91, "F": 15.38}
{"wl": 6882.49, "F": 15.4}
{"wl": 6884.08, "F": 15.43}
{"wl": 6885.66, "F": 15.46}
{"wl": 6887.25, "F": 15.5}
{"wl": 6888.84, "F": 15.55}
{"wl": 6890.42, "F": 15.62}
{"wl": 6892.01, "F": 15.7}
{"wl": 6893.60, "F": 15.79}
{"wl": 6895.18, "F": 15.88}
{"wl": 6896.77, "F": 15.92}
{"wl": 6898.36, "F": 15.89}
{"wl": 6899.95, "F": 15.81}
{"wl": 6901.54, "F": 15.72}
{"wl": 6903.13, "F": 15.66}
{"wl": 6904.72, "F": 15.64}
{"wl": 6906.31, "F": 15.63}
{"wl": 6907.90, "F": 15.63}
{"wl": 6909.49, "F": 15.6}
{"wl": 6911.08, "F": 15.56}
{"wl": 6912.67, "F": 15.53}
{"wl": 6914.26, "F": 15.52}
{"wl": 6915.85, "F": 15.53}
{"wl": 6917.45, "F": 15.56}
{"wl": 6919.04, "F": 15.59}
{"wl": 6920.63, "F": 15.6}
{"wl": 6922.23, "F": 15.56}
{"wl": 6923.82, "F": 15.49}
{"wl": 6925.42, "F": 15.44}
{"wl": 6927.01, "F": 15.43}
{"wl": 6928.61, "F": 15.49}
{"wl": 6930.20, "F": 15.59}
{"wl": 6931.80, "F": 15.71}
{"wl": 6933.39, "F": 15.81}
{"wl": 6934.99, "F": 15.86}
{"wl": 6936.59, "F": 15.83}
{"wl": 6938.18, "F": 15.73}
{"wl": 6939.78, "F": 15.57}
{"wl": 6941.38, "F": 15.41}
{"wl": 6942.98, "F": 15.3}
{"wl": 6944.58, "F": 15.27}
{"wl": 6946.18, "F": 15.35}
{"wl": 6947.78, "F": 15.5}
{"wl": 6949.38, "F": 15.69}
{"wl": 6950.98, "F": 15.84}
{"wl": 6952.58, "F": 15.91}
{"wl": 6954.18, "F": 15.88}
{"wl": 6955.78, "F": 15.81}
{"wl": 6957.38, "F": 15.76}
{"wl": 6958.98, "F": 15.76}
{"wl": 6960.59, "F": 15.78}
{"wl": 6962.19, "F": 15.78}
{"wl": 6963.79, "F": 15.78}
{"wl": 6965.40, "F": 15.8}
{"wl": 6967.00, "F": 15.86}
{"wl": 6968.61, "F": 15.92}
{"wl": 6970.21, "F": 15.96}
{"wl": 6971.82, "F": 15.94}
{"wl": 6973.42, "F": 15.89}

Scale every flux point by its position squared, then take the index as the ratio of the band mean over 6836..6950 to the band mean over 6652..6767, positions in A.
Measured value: 1.07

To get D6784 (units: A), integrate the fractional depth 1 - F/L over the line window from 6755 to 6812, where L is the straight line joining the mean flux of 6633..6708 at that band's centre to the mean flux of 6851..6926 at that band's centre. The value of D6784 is 0.2 A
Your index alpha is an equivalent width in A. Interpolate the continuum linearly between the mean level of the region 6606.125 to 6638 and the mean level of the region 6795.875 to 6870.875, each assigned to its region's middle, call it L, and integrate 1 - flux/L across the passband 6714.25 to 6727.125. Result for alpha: 0.7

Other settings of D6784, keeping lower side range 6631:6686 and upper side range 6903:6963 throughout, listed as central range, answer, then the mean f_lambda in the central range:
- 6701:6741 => 1.3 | 15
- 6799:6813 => -0.1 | 15.7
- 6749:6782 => 0.3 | 15.5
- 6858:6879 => 0.2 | 15.4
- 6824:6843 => 0.0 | 15.6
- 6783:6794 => 0.2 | 15.3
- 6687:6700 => -0.1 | 15.7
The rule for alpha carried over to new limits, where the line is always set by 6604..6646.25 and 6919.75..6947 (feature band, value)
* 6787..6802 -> 0.2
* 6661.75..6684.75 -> 0.6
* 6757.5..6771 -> 0.3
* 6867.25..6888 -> 0.3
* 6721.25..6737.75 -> 0.8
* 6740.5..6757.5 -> 0.4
